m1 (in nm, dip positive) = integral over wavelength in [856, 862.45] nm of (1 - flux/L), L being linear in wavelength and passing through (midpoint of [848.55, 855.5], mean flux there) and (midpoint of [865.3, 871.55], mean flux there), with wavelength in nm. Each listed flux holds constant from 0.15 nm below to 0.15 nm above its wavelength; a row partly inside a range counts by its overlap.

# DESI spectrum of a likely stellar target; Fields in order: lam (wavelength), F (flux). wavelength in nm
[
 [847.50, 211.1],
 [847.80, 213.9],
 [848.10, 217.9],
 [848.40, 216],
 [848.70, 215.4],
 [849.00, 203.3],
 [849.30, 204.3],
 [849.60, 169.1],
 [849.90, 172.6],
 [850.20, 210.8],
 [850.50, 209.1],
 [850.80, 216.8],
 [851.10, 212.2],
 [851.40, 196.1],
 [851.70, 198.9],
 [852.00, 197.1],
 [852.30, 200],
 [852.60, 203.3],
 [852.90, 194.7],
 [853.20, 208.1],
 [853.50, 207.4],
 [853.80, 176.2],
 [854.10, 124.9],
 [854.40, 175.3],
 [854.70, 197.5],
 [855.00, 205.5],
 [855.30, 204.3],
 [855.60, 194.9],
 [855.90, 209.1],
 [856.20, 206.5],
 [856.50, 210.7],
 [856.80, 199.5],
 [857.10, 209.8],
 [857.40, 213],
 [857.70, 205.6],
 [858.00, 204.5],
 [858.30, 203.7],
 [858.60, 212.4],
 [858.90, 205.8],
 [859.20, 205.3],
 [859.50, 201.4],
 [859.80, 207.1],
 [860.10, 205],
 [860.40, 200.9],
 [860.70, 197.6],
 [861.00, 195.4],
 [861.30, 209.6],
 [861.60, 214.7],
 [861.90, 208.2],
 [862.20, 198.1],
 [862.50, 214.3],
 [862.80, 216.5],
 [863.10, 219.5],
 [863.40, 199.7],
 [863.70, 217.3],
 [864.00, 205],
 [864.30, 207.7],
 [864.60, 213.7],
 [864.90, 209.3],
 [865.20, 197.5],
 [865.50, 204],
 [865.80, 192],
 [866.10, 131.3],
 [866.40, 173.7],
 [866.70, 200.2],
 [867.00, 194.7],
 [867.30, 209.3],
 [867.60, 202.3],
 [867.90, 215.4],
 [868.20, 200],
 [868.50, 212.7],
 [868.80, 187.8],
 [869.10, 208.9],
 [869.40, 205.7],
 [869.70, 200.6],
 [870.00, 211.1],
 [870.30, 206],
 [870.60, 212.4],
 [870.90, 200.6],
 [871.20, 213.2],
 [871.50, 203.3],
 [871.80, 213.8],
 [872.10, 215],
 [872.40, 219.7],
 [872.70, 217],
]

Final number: -0.27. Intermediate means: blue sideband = 196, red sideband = 199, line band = 206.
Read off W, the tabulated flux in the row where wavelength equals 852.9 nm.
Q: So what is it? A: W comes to 194.7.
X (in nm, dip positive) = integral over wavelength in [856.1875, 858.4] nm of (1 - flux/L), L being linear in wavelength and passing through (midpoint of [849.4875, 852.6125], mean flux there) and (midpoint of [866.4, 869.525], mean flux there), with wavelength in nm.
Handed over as -0.07 nm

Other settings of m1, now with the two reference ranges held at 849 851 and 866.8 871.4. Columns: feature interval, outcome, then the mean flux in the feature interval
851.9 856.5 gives 0.12 nm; 194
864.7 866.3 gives 0.13 nm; 187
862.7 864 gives -0.06 nm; 212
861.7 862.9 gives -0.04 nm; 209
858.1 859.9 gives -0.04 nm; 206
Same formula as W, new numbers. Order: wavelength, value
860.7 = 197.6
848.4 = 216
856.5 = 210.7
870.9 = 200.6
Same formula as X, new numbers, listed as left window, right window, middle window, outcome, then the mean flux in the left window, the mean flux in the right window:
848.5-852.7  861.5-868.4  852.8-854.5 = 0.170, 201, 202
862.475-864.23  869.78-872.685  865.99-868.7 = 0.219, 212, 211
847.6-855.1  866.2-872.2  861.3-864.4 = -0.131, 198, 204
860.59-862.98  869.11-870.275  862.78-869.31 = 0.191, 207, 206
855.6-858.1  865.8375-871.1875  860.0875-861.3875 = 0.019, 207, 199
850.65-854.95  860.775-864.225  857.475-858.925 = -0.034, 194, 209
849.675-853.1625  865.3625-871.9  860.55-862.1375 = -0.036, 201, 200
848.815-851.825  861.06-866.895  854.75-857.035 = -0.045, 200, 202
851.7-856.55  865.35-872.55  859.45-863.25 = -0.174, 195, 201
